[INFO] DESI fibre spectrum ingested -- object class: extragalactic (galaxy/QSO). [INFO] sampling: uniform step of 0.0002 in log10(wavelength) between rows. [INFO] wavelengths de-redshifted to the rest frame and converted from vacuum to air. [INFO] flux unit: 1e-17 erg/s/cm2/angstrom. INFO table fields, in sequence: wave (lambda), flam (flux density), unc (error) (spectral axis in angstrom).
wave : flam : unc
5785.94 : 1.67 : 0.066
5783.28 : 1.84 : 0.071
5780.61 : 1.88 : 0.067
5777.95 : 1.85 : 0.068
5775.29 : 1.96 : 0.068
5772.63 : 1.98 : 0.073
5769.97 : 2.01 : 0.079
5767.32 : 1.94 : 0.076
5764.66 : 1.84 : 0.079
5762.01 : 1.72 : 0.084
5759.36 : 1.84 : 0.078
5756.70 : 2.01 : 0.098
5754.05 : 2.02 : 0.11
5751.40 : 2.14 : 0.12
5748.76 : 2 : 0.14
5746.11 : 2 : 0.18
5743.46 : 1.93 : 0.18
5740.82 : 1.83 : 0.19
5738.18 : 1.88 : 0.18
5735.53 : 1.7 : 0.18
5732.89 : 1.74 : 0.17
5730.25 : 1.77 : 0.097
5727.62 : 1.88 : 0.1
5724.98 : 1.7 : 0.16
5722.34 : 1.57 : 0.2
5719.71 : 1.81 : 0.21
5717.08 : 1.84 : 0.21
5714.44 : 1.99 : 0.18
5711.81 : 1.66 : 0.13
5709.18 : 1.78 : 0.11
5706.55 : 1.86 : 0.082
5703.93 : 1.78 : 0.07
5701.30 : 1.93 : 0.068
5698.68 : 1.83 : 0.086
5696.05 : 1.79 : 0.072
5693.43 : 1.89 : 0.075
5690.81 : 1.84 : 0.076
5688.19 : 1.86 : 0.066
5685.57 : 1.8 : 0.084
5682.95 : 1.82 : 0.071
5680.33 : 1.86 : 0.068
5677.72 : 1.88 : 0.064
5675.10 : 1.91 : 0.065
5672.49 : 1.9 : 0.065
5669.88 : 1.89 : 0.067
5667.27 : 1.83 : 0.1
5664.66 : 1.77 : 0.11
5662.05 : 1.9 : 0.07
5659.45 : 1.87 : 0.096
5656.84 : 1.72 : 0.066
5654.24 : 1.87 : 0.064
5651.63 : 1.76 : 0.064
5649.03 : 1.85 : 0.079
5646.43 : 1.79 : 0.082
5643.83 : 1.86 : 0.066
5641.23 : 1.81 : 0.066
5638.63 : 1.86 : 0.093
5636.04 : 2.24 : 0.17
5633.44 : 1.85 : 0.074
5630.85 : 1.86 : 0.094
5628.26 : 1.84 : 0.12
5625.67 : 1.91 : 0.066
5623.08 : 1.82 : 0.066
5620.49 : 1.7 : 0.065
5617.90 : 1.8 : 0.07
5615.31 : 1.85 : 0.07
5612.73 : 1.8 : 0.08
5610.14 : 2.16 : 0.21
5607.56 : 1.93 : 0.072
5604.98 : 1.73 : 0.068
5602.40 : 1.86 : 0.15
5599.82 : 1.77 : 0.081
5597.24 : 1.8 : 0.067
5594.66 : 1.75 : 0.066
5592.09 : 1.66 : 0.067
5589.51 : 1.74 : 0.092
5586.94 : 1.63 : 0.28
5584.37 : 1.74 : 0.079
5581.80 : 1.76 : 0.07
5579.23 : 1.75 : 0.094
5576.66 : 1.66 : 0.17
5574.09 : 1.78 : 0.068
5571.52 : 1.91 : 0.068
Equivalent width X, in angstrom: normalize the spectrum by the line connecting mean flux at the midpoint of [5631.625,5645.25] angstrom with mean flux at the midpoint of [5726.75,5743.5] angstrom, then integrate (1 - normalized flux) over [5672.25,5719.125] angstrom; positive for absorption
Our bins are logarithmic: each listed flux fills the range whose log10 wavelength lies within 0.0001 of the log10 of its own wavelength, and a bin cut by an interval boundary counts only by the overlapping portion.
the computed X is 0.3 angstrom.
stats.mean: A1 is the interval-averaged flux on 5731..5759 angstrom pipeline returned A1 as 1.92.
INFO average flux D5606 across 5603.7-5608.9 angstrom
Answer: 1.84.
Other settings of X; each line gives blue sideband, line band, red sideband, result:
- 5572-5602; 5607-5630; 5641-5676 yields -1.1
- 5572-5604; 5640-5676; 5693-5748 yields -1.1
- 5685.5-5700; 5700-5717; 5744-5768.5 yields 0.3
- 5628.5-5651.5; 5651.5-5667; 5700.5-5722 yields 0.4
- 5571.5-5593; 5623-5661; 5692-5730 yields -2.1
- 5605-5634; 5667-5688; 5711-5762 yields 0.0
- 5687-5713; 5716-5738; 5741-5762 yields 1.6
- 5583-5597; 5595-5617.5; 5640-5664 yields -1.5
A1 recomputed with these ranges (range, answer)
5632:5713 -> 1.85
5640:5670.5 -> 1.83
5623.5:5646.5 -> 1.89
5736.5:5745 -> 1.87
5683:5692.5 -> 1.83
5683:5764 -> 1.85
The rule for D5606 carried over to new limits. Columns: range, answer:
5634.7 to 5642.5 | 1.97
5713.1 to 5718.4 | 1.91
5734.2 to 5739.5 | 1.79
